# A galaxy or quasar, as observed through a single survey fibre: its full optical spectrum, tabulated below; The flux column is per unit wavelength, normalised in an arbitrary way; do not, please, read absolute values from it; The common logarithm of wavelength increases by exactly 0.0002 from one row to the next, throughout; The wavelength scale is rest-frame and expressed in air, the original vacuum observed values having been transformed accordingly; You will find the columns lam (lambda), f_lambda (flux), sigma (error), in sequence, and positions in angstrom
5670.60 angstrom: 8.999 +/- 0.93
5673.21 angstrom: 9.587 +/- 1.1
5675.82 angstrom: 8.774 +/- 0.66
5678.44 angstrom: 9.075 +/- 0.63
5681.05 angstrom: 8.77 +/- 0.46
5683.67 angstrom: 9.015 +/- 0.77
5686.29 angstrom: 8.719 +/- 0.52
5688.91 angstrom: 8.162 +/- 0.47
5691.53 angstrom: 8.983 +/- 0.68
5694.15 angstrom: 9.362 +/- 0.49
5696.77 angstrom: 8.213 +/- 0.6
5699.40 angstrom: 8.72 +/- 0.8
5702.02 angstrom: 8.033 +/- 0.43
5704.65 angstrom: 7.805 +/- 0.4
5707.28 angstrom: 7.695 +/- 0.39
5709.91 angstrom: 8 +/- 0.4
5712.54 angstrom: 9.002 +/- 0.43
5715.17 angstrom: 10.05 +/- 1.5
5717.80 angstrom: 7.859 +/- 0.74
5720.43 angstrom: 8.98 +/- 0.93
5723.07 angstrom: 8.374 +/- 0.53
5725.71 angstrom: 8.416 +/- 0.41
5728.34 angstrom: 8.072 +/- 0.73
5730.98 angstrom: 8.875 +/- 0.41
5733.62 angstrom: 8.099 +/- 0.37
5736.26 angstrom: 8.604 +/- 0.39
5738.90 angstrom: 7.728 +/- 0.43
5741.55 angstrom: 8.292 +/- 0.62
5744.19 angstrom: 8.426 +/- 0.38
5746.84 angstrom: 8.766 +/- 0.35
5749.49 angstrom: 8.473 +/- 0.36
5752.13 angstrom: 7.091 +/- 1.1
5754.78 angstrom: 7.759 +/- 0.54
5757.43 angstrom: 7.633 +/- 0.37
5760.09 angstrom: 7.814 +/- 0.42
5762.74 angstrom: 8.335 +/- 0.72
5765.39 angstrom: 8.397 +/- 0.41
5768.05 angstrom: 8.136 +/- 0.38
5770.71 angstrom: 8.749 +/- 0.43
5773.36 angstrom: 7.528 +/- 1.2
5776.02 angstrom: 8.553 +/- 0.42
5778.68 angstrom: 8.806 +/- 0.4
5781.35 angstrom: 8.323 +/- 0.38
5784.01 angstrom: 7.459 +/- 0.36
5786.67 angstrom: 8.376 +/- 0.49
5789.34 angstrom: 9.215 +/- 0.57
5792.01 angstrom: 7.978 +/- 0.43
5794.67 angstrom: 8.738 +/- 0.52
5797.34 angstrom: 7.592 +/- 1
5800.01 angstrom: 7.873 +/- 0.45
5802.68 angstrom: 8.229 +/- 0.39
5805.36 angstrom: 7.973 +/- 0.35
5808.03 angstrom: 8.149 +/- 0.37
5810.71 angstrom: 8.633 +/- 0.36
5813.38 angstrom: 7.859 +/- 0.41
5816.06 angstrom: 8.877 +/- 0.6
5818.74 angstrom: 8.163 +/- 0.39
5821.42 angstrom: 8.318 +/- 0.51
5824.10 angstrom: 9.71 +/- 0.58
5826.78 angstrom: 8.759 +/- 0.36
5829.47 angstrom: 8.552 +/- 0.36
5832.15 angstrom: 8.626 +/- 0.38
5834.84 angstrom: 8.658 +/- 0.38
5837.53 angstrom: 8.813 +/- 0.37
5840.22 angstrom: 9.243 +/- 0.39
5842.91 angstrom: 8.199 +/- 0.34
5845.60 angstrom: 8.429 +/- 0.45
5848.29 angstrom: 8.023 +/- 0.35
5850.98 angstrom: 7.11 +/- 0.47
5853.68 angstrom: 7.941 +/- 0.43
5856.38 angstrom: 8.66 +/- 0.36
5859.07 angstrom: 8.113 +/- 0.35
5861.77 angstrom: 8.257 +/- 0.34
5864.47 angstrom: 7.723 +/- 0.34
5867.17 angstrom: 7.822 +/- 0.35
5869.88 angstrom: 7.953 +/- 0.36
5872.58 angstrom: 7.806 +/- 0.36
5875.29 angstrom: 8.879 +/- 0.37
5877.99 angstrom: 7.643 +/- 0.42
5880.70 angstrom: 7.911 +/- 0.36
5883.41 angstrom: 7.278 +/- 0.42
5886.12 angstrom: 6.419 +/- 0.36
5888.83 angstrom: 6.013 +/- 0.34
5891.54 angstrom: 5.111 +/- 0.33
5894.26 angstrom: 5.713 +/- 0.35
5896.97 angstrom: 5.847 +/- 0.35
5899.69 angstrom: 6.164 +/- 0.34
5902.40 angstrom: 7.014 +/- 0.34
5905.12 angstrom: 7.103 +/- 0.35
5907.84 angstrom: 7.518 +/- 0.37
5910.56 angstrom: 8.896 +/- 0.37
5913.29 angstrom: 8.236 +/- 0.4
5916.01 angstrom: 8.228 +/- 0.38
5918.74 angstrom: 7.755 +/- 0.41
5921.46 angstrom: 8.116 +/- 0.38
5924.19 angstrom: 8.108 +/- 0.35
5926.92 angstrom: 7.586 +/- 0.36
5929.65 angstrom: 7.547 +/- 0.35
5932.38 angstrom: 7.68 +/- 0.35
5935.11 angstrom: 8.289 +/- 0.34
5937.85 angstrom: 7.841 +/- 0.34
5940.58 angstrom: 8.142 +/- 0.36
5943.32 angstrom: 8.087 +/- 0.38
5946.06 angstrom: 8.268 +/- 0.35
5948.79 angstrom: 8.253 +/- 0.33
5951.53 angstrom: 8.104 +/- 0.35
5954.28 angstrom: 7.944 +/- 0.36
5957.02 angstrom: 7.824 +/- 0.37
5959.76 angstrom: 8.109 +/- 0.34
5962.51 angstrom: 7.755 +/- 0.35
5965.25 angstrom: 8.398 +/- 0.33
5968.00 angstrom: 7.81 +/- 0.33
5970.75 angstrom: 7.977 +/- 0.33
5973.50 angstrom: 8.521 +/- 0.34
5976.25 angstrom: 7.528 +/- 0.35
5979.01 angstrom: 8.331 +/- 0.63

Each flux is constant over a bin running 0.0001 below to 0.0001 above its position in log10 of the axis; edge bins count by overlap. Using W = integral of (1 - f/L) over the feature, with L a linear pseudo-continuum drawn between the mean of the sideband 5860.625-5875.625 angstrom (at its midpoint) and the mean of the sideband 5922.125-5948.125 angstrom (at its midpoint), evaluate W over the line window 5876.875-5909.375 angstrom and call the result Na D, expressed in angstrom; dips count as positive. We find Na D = 5.5 angstrom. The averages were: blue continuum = 8.01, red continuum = 7.96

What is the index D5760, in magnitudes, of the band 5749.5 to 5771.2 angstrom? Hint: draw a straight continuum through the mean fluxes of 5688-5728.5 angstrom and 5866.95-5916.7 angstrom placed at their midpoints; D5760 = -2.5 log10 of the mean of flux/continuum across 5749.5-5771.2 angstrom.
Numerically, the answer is 0.02 mag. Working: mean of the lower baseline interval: 8.5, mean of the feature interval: 7.99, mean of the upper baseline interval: 7.21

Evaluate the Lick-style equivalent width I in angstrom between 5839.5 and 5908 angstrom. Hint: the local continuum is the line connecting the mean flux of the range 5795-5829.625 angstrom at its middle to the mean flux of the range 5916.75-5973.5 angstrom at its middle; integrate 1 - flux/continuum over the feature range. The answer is 6.4 angstrom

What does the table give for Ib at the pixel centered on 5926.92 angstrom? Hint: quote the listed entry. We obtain 7.586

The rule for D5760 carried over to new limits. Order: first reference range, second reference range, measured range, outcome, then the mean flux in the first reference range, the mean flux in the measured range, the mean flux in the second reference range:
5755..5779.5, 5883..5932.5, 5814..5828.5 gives -0.12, 8.18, 8.71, 7.16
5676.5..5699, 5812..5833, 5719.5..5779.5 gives 0.06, 8.78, 8.25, 8.61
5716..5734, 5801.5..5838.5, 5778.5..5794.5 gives 0.02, 8.44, 8.35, 8.52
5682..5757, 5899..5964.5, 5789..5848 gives -0.04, 8.4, 8.46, 7.88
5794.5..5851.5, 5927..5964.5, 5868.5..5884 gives 0.04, 8.4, 7.94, 7.98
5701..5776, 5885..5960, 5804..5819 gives -0.04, 8.26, 8.28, 7.49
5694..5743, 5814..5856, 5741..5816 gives 0.03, 8.41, 8.2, 8.49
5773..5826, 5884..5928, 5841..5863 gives -0.05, 8.34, 8.12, 7.12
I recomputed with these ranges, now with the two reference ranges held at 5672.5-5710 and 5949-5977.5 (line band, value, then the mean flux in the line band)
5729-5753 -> 0.6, 8.28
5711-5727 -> -0.4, 8.77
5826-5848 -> -0.9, 8.63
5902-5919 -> 0.5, 7.87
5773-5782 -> 0.0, 8.38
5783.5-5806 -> 0.5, 8.19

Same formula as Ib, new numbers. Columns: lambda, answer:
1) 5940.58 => 8.142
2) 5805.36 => 7.973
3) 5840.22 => 9.243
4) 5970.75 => 7.977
